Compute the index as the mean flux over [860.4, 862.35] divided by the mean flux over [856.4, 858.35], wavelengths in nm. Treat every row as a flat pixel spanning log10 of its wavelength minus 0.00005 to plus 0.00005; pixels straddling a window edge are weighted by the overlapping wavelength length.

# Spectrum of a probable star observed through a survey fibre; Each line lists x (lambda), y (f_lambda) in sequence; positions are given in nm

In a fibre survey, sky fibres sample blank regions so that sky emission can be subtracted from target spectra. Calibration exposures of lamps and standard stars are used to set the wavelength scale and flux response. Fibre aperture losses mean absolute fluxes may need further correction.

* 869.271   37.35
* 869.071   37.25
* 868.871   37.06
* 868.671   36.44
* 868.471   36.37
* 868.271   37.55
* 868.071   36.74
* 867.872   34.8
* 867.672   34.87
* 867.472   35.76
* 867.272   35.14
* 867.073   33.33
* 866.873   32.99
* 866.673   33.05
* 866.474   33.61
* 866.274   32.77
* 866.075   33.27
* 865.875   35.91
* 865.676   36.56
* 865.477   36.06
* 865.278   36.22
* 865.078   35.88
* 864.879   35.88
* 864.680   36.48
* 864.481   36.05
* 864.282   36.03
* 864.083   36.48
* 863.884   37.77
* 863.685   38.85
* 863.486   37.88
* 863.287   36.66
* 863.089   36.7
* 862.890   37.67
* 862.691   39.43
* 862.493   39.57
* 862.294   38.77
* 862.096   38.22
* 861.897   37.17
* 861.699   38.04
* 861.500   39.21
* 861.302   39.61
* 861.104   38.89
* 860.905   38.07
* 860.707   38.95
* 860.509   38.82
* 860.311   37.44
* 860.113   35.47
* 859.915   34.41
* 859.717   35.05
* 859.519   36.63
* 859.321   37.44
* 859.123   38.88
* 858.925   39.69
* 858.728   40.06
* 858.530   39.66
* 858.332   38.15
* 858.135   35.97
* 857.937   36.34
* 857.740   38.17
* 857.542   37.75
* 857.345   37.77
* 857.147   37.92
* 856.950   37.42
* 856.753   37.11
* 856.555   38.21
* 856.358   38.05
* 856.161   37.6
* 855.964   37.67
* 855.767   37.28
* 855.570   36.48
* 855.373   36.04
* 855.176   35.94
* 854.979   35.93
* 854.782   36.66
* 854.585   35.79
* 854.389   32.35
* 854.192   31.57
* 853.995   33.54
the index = 1.0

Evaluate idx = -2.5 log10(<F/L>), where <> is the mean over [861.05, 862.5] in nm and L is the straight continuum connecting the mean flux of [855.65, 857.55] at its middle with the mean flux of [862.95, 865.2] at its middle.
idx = -0.04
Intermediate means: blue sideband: 37.7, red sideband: 36.8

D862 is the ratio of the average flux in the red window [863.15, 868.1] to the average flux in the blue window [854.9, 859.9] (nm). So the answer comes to 0.95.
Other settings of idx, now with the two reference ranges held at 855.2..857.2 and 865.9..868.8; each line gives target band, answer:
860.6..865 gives -0.06 mag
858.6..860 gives -0.03 mag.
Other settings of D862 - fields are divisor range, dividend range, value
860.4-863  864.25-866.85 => 0.91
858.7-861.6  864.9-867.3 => 0.91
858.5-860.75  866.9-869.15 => 0.95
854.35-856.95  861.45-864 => 1.04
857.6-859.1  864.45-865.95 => 0.94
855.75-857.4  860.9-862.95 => 1.03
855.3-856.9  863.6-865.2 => 0.98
